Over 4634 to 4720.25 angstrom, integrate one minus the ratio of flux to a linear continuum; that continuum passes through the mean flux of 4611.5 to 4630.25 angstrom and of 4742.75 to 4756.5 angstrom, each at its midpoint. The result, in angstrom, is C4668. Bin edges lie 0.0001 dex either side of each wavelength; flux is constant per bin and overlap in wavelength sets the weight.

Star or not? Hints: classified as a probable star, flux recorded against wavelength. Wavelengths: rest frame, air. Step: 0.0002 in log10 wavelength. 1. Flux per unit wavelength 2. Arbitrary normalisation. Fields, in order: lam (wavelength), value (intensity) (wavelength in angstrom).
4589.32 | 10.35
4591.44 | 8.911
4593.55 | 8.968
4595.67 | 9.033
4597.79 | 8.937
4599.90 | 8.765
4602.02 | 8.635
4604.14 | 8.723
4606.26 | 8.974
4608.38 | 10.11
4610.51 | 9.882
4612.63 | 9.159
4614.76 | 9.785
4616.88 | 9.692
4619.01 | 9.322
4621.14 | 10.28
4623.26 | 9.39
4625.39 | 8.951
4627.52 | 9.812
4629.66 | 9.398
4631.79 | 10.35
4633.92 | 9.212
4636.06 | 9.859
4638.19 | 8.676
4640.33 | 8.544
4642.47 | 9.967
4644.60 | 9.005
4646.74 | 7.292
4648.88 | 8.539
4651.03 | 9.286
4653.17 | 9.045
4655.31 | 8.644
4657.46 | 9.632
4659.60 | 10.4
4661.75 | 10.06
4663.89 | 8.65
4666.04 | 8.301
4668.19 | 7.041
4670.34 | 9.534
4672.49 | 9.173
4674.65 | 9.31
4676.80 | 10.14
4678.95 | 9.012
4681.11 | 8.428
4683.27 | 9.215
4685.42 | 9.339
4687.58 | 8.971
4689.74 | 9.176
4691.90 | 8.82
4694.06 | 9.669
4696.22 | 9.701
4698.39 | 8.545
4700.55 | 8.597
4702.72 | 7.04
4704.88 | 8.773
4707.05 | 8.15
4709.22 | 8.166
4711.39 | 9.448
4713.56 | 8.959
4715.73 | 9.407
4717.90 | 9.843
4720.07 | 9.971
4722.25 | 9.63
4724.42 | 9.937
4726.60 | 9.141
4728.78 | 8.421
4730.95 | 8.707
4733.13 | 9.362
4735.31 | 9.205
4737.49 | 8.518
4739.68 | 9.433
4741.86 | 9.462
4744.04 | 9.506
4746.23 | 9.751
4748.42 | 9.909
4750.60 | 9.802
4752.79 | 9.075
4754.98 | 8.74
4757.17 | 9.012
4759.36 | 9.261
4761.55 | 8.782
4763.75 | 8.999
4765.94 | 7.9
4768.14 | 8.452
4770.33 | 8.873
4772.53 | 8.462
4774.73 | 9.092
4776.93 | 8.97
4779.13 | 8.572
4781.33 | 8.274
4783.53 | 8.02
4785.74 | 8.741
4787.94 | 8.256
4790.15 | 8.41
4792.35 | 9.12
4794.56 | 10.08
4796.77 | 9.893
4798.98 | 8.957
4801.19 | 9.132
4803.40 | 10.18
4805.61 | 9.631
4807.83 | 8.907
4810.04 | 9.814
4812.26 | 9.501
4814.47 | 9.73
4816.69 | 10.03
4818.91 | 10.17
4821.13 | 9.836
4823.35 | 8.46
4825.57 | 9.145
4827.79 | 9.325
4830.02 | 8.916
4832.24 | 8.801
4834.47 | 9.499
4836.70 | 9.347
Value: 4.5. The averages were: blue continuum 9.54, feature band 9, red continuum 9.45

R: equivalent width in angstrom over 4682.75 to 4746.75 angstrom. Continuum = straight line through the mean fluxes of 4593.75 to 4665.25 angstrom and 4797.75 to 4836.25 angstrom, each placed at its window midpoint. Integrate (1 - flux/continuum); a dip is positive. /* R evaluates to 1.67 angstrom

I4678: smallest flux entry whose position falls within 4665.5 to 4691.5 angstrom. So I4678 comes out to 7.041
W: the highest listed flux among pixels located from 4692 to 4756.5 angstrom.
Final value 9.971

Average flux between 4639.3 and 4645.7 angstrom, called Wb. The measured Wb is 9.17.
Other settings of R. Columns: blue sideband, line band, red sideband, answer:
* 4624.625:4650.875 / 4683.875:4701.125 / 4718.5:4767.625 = 0.10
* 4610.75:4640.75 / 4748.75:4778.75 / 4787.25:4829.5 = 1.68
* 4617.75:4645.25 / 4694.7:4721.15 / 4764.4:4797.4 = 0.54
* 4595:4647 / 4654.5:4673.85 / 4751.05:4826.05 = 0.40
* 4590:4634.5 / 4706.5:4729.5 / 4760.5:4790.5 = -1.01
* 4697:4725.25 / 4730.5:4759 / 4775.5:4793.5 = -1.64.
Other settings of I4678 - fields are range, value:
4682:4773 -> 7.04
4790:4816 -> 8.41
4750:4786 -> 7.9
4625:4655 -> 7.292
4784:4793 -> 8.256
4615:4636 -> 8.951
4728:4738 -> 8.421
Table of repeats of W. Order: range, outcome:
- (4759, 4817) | 10.18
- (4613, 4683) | 10.4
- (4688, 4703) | 9.701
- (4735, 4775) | 9.909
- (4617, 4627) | 10.28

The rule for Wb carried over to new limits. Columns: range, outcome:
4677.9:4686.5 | 9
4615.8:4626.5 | 9.54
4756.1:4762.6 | 9.02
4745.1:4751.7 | 9.81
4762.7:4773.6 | 8.54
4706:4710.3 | 8.15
